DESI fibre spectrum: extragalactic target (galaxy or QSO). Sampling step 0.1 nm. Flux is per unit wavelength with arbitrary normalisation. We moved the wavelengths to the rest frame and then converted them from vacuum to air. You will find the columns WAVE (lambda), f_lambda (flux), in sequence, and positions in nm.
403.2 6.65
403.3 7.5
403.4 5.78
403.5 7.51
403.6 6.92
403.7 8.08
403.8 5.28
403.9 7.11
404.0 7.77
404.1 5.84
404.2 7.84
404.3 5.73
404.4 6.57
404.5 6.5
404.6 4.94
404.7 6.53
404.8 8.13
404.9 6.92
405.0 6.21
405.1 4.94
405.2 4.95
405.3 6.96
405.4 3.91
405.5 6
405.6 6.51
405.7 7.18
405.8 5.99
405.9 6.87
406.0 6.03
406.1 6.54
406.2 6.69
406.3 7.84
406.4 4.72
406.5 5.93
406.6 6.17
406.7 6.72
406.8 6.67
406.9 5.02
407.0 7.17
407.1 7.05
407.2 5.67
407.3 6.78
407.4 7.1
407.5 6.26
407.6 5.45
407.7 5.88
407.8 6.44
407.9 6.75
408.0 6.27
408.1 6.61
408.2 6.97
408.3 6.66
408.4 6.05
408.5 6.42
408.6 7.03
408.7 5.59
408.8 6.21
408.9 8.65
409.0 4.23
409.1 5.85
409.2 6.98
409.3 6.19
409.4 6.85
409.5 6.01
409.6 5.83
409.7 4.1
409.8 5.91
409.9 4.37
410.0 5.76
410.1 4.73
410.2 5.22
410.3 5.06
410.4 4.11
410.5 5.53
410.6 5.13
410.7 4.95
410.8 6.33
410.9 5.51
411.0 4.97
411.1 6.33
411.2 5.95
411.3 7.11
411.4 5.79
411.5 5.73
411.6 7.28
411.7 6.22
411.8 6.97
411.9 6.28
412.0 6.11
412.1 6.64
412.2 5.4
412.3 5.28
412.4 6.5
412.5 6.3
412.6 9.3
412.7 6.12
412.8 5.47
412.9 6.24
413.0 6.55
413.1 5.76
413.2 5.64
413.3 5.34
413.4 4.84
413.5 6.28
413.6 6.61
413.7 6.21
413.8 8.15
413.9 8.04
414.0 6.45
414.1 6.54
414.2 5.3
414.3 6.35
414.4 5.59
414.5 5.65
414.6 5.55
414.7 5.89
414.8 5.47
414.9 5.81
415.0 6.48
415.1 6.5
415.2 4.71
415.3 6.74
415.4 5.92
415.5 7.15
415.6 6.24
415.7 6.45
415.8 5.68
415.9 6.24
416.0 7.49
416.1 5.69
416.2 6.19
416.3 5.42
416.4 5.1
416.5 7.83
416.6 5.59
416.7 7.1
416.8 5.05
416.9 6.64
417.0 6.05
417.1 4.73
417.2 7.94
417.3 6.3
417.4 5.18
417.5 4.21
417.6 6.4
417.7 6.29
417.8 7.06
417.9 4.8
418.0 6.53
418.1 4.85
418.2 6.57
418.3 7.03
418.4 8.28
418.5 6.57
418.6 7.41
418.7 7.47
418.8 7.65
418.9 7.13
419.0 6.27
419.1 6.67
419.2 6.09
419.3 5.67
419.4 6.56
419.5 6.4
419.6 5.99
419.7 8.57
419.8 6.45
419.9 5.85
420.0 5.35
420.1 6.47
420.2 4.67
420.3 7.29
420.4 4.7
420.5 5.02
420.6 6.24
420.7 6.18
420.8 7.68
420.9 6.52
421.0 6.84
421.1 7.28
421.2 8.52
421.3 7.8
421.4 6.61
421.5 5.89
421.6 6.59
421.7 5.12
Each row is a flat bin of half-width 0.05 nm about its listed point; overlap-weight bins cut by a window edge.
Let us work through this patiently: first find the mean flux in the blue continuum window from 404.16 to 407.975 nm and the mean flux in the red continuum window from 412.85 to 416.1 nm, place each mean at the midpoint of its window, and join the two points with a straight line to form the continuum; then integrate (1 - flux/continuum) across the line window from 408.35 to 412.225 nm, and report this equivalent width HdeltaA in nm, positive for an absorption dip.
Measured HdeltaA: 0.22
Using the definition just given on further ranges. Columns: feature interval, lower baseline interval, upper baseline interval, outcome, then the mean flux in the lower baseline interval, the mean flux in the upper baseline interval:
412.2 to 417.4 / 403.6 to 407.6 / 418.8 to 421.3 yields 0.21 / 6.38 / 6.49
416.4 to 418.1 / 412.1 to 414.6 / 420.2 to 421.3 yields 0.10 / 6.24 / 6.59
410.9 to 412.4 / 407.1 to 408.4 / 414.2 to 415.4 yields -0.01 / 6.41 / 5.86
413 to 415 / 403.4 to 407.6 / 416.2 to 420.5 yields 0.07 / 6.41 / 6.27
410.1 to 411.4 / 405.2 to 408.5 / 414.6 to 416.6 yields 0.15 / 6.32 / 6.13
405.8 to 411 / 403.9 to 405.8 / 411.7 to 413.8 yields 0.20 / 6.31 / 6.24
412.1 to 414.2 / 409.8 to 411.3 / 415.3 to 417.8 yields -0.23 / 5.36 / 6.15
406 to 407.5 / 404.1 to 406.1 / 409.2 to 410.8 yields -0.11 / 6.25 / 5.4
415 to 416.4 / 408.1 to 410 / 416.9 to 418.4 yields -0.01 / 6.11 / 6.09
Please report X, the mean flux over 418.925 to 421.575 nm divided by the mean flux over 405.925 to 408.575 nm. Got 1.0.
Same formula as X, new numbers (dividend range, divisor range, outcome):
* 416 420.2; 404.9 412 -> 1.04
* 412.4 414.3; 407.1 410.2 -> 1.05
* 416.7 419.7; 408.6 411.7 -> 1.11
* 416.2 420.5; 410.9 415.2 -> 1.01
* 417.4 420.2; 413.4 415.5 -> 1.03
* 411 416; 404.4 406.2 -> 1.00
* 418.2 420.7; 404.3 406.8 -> 1.04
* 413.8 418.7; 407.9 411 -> 1.07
